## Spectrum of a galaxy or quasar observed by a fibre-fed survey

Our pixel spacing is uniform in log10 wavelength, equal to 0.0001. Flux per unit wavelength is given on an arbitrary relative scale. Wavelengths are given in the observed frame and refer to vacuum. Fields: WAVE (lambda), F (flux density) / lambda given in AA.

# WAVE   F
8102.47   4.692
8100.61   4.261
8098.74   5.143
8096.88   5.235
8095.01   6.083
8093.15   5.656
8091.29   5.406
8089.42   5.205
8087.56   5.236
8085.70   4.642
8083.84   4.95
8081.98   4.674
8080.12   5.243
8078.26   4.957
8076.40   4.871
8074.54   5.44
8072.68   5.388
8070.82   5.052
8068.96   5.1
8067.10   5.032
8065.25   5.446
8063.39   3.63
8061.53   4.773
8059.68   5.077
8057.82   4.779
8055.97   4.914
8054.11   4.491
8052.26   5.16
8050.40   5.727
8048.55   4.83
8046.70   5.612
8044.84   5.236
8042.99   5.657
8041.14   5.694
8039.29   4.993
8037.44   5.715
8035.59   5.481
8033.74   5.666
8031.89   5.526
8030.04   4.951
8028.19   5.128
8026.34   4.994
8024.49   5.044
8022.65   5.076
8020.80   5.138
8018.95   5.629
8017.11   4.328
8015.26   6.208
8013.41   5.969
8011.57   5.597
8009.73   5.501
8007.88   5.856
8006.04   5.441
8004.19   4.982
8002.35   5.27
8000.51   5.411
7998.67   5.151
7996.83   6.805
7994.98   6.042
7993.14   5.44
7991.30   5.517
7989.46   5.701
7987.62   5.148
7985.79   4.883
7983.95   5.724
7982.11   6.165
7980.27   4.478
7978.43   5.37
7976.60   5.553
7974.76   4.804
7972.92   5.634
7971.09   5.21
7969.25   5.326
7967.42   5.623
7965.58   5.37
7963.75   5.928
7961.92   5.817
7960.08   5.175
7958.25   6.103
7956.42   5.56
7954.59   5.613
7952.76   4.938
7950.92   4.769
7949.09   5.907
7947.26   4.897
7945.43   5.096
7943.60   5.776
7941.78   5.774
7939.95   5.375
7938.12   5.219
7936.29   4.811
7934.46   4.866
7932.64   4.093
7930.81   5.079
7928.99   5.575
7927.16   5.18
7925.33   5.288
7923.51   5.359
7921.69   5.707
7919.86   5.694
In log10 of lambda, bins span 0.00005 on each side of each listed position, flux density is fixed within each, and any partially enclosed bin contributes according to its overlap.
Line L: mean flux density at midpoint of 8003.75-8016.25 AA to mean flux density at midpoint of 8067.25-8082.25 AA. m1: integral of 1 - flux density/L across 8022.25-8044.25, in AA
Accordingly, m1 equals 0.5 AA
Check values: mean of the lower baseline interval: 5.67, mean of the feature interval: 5.33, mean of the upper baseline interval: 5.1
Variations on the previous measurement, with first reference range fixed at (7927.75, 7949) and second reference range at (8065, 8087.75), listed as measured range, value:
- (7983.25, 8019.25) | -2.8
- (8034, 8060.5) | -0.9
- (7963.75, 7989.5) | -1.1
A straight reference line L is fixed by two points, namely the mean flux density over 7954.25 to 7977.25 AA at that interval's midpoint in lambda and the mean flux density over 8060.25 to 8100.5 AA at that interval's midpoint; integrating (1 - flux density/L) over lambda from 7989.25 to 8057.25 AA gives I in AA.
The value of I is -1.22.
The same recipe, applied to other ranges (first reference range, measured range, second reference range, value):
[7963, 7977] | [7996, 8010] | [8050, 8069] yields -0.9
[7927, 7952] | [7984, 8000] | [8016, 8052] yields -1.1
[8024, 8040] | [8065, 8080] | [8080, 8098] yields 0.3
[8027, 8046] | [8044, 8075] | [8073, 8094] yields 1.4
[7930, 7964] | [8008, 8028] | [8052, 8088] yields -1.1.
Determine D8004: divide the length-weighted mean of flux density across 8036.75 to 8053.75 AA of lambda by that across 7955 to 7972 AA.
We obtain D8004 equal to 1.0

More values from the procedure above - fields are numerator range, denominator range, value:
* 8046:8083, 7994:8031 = 0.92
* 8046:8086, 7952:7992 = 0.92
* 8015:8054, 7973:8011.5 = 0.97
